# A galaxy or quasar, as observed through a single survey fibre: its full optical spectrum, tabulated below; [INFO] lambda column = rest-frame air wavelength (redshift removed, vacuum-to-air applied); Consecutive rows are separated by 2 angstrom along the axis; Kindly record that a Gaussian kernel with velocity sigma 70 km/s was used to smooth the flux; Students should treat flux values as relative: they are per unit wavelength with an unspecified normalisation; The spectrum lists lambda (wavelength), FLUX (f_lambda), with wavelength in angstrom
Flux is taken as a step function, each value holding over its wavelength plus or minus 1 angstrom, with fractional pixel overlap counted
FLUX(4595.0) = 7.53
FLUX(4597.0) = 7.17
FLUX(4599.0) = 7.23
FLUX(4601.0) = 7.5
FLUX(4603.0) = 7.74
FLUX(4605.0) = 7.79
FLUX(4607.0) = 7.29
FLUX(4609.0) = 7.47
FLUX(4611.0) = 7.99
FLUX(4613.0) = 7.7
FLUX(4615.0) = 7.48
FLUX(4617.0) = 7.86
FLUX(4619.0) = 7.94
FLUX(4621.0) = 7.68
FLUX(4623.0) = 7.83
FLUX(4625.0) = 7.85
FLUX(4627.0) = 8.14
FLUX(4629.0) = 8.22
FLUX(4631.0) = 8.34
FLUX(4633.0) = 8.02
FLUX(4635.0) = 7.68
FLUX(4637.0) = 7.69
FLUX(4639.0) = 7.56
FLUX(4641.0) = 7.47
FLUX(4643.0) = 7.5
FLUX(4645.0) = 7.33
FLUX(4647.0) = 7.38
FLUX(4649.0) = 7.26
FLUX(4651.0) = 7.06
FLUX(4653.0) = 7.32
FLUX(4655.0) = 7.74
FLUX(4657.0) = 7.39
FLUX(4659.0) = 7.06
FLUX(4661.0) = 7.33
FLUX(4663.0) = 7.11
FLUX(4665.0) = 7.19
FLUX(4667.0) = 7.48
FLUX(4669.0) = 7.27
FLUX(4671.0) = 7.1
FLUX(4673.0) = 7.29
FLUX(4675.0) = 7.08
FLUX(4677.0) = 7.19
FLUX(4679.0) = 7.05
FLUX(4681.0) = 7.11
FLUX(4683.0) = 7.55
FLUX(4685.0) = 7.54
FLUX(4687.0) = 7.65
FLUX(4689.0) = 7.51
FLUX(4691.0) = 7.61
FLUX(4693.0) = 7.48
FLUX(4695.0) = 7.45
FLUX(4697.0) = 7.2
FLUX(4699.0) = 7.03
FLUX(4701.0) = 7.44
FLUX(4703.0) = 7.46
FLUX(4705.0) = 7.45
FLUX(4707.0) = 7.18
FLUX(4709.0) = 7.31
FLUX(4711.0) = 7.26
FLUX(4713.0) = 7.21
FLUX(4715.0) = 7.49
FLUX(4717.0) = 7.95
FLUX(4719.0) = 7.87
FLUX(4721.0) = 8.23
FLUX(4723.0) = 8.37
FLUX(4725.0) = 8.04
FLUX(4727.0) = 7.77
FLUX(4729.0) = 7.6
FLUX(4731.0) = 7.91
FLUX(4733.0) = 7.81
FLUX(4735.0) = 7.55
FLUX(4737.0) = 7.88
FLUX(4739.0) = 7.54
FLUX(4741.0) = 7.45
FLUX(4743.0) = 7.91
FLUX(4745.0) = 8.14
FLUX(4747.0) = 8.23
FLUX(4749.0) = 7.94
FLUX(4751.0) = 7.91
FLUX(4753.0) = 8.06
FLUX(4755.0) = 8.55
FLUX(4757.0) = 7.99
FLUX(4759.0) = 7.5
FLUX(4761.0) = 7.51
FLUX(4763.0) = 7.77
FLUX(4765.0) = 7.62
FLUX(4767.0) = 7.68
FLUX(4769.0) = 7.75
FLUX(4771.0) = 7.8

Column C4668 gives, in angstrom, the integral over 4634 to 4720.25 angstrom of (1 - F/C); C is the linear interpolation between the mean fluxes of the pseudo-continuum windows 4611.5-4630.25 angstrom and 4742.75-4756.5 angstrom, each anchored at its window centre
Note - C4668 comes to 6.41 angstrom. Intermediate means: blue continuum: 7.87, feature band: 7.38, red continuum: 8.11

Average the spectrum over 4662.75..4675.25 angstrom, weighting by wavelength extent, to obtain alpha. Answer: 7.23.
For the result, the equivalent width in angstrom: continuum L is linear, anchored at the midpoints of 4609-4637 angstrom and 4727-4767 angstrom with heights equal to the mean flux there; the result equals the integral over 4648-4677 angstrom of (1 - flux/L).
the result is 2.22 angstrom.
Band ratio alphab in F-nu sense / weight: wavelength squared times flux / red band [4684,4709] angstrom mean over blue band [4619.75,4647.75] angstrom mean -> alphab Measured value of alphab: 0.98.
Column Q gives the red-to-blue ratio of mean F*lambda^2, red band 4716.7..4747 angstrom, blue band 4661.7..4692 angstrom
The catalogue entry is 1.1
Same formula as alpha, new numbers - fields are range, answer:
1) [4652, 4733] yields 7.46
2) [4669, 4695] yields 7.35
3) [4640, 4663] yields 7.34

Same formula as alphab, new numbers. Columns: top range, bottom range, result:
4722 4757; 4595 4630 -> 1.09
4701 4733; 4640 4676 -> 1.08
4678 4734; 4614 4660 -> 1.02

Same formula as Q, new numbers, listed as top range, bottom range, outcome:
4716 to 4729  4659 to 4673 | 1.13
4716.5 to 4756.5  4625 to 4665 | 1.09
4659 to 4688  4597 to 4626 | 0.98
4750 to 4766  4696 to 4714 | 1.10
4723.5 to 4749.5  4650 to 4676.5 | 1.11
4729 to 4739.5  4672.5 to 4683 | 1.10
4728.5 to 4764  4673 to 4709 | 1.09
